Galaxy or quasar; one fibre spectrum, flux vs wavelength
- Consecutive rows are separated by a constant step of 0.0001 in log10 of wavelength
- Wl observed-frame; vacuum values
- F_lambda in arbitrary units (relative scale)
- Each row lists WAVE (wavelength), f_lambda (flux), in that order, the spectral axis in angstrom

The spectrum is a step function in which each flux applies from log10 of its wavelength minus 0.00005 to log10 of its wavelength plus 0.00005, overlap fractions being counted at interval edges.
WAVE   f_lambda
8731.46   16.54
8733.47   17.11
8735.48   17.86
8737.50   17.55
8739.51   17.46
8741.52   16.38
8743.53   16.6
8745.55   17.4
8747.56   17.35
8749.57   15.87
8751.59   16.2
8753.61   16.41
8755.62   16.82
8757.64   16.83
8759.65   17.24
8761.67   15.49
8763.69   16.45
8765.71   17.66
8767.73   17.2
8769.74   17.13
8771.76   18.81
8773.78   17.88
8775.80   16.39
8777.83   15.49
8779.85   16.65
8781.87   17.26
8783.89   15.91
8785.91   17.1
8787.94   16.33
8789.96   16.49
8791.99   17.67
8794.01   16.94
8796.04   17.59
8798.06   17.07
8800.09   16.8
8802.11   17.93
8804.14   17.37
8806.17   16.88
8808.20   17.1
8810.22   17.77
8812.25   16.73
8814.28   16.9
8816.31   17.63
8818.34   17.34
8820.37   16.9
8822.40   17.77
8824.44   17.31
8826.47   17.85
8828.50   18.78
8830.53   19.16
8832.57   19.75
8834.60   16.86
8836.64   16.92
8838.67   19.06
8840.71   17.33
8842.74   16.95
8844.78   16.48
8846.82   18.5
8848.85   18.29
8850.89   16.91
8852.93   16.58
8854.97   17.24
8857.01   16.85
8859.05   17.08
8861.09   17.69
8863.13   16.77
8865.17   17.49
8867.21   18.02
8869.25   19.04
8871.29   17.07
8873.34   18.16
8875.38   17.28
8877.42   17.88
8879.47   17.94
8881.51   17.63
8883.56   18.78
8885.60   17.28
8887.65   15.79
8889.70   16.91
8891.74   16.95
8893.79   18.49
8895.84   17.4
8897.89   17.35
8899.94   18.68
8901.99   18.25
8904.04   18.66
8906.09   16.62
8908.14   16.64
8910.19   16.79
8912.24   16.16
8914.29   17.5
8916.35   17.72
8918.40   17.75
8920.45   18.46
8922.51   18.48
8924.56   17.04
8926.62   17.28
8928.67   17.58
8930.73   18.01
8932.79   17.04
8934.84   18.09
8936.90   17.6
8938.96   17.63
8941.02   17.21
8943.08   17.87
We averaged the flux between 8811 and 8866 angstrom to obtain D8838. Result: 17.5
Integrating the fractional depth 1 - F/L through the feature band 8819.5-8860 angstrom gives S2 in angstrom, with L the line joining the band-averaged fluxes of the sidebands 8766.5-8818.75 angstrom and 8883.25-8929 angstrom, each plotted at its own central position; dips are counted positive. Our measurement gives -0.9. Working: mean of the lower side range 17.1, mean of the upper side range 17.5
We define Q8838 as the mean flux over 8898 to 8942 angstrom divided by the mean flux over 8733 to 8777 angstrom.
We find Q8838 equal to 1.03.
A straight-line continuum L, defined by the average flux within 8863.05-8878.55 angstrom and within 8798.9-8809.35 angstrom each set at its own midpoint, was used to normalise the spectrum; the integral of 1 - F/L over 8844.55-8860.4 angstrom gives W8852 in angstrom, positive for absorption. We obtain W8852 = 0.3 angstrom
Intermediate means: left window 17.2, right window 17.8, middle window 17.3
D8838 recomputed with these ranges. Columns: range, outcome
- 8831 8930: 17.6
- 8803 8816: 17.2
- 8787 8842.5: 17.5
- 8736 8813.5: 17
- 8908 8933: 17.5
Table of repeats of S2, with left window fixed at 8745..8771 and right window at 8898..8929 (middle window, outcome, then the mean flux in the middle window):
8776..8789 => 0.4 angstrom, 16.4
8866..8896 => -0.4 angstrom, 17.6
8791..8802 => -0.2 angstrom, 17.3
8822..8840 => -1.1 angstrom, 18.2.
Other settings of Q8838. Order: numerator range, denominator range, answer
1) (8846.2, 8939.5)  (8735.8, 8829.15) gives 1.03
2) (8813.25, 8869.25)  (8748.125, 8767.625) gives 1.06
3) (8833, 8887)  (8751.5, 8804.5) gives 1.04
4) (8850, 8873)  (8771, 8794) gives 1.03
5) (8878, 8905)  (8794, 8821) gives 1.03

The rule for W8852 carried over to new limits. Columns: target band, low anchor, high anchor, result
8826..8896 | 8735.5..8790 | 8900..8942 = -1.4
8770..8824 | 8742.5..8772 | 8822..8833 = 1.9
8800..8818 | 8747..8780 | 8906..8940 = -0.3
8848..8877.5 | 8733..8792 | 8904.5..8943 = -0.4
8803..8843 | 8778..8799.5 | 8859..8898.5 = -1.2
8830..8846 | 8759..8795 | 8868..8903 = -0.4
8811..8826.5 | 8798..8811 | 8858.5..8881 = 0.1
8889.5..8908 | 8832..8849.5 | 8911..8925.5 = -0.1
